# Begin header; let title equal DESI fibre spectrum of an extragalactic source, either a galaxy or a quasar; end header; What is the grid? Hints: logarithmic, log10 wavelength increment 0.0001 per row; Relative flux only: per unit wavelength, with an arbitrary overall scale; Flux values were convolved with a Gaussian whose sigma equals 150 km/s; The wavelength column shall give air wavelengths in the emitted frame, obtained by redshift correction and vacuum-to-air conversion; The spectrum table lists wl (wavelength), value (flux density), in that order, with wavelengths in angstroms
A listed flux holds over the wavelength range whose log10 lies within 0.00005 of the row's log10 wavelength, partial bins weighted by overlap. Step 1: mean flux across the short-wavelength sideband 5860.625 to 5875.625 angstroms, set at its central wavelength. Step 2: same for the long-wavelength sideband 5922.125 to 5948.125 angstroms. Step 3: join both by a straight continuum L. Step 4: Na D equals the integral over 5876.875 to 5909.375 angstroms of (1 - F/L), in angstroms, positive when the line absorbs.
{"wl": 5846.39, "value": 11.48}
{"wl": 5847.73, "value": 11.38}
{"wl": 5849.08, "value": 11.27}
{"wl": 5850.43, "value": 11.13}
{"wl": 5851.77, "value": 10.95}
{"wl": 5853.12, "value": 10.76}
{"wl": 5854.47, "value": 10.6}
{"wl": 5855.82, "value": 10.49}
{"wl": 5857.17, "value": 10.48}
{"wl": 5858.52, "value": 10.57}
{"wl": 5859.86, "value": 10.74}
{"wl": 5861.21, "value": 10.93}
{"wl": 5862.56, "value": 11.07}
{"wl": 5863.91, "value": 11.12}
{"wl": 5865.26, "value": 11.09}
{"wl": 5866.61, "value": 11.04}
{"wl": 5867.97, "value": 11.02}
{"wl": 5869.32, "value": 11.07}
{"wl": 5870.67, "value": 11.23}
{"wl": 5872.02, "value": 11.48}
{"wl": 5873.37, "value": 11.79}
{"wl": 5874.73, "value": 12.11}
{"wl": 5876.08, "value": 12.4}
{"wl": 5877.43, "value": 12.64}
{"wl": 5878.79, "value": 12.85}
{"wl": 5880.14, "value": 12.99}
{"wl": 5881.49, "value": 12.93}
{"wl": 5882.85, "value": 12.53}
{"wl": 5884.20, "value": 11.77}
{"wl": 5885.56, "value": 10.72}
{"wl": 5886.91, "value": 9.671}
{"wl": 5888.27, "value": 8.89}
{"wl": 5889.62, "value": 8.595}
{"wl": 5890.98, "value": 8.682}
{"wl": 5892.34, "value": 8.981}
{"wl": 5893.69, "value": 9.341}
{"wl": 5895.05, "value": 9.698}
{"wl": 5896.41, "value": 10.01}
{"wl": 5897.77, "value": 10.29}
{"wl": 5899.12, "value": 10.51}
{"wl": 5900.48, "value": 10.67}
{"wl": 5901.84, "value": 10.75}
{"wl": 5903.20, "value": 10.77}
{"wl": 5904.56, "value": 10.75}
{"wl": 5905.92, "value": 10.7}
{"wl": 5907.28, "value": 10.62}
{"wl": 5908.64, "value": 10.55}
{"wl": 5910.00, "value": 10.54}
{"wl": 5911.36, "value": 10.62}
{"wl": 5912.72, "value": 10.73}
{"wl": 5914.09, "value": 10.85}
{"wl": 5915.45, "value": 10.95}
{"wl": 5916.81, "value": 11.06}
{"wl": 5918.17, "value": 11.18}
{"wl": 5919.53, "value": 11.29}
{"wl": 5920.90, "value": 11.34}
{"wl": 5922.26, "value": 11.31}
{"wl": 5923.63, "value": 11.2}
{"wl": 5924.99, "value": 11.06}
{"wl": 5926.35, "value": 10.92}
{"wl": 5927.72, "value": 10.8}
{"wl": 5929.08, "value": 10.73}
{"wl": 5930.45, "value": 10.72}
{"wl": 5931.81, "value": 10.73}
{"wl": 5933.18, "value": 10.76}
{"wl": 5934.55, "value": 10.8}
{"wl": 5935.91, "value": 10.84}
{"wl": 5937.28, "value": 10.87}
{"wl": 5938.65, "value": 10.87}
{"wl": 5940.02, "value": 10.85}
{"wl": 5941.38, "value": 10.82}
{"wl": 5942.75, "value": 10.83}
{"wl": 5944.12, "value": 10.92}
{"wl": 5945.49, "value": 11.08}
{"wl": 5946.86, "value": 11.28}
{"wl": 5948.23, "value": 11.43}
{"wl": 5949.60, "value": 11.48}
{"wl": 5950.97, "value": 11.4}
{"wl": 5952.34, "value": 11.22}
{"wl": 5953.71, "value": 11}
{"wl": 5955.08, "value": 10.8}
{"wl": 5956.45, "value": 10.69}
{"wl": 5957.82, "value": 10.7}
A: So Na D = 1.44 angstroms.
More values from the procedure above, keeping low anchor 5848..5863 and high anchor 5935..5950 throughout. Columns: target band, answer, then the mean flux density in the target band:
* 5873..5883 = -1.54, 12.5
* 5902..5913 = 0.28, 10.7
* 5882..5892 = 0.70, 10.1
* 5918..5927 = -0.18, 11.2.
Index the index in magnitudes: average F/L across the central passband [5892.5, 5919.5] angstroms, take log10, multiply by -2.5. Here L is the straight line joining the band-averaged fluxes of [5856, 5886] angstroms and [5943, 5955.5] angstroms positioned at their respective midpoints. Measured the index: 0.08 mag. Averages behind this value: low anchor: 11.6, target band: 10.5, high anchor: 11.2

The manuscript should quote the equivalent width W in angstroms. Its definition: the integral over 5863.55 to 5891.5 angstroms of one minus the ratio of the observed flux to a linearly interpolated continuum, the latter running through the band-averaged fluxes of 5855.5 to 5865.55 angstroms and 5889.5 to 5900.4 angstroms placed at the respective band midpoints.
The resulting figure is -2.9 angstroms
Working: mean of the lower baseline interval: 10.8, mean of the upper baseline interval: 9.62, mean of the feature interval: 11.3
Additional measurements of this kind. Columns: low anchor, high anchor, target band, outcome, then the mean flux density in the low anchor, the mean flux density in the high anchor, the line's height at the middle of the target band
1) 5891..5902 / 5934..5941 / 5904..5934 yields -1.3 angstroms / 9.92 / 10.9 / 10.4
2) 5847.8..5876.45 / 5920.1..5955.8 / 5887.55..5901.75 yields 1.9 angstroms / 11.1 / 11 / 11.1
